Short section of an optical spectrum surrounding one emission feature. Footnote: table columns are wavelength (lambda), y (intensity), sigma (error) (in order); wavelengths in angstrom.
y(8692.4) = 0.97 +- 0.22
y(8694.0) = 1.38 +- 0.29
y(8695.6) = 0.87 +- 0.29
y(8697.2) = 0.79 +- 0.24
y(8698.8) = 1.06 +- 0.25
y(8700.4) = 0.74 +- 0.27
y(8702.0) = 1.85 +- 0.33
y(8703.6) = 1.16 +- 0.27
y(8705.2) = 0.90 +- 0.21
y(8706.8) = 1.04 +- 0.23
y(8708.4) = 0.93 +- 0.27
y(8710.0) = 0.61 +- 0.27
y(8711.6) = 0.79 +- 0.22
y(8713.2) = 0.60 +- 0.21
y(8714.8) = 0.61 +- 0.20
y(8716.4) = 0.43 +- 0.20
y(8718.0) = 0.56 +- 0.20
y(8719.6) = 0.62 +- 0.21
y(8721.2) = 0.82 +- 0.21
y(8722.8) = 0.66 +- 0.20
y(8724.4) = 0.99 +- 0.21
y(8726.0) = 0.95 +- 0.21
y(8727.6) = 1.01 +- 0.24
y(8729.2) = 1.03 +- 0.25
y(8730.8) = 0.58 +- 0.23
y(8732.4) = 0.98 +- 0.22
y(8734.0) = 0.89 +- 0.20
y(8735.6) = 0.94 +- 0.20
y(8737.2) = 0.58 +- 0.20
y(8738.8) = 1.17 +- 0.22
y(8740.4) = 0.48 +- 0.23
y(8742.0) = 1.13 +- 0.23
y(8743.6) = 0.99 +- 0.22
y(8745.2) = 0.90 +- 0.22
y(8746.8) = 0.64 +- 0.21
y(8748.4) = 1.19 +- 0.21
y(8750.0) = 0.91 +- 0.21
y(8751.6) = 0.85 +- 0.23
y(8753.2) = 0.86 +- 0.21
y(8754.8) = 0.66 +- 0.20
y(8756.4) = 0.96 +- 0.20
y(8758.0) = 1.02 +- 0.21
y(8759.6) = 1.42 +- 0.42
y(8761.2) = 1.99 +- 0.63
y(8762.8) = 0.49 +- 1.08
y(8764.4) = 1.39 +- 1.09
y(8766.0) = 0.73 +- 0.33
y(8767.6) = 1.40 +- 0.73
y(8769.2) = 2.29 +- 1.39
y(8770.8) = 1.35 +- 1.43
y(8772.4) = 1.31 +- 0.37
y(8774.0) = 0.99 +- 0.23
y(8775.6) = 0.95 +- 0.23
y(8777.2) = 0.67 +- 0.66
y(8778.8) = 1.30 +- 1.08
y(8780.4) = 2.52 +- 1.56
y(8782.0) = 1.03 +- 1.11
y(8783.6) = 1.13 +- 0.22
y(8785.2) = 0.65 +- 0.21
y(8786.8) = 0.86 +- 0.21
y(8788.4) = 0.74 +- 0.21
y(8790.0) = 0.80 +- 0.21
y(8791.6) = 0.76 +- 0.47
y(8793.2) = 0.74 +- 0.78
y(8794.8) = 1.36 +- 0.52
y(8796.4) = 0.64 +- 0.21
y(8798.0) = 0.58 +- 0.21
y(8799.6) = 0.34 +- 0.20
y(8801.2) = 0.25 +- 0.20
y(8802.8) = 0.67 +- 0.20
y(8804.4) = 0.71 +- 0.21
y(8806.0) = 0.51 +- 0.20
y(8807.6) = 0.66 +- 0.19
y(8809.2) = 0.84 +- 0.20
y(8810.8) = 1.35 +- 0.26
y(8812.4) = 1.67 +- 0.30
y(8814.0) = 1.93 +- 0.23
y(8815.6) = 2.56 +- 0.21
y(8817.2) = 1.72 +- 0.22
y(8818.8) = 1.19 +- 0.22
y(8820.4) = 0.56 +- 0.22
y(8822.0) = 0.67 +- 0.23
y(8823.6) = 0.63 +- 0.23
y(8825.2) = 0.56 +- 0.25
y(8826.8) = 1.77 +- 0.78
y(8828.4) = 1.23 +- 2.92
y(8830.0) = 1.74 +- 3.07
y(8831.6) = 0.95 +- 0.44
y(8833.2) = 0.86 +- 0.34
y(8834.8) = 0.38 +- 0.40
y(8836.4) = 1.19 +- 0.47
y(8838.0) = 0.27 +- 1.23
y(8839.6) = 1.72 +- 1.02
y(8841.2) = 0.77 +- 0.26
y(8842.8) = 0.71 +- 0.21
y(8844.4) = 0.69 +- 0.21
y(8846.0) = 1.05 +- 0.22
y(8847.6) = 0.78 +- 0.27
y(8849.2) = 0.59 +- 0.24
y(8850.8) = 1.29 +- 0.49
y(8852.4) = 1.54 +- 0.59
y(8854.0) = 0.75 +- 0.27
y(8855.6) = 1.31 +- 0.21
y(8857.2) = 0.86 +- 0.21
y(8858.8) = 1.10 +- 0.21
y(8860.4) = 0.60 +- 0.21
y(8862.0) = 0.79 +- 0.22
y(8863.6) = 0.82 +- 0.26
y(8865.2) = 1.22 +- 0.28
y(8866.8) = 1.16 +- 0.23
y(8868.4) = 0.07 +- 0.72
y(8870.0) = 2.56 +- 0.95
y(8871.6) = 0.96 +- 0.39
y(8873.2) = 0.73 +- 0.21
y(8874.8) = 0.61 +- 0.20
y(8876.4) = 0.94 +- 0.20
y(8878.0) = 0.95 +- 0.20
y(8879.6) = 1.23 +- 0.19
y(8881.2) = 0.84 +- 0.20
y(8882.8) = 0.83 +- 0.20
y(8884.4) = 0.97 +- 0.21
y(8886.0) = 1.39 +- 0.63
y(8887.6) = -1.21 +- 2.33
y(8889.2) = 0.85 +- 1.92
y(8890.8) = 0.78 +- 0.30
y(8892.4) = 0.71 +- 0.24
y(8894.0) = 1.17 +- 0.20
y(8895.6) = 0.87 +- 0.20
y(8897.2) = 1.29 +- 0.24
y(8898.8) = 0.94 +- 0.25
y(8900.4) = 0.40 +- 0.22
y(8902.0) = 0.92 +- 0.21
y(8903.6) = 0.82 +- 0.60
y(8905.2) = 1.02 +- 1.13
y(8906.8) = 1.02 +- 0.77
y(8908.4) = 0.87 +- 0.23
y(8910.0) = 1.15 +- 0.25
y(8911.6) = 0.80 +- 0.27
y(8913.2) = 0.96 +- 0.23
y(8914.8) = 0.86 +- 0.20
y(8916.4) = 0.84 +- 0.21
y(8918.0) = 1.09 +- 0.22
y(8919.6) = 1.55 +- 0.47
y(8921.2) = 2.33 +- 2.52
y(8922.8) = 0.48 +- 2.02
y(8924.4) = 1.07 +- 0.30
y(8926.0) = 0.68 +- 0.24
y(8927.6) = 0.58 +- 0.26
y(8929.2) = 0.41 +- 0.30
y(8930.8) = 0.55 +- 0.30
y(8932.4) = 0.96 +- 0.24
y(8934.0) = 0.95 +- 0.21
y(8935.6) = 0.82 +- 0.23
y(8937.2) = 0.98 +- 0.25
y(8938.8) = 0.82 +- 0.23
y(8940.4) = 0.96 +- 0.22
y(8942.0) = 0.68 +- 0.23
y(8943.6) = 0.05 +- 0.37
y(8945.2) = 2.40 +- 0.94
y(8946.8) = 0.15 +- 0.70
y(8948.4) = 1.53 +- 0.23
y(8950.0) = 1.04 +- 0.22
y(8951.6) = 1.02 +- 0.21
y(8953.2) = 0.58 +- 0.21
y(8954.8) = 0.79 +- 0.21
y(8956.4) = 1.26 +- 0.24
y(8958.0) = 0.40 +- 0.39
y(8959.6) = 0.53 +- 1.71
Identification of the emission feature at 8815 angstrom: Hgamma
